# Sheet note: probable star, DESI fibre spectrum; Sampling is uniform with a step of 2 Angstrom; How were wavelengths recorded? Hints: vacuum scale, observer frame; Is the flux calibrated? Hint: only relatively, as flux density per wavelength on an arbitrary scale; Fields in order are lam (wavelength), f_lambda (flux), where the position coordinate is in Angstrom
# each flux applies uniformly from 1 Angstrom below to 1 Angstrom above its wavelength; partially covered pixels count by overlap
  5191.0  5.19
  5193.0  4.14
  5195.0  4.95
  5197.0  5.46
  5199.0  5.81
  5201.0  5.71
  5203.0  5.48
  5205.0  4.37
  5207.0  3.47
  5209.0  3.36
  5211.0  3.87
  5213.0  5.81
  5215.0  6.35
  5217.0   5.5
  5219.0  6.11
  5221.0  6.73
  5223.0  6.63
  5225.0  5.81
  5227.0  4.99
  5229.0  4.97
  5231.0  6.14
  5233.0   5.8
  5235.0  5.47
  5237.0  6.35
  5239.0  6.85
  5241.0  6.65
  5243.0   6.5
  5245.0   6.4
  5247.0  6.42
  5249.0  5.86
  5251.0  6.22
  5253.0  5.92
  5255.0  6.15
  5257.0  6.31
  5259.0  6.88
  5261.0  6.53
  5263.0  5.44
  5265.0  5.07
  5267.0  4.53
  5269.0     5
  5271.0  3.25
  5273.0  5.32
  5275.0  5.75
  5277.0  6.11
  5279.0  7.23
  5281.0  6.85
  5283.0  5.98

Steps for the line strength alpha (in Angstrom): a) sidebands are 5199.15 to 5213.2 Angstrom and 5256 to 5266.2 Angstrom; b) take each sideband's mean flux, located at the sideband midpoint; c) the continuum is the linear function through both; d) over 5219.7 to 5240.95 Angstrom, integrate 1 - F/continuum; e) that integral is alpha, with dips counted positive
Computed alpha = -3.2 Angstrom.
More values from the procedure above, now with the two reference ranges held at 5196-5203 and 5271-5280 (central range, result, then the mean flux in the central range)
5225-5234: 0.29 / 5.51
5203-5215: 2.52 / 4.47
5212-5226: -1.14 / 6.13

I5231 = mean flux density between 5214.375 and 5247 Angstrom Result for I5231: 6.09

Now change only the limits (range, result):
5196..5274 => 5.63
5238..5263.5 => 6.33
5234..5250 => 6.31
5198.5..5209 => 4.77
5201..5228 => 5.28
